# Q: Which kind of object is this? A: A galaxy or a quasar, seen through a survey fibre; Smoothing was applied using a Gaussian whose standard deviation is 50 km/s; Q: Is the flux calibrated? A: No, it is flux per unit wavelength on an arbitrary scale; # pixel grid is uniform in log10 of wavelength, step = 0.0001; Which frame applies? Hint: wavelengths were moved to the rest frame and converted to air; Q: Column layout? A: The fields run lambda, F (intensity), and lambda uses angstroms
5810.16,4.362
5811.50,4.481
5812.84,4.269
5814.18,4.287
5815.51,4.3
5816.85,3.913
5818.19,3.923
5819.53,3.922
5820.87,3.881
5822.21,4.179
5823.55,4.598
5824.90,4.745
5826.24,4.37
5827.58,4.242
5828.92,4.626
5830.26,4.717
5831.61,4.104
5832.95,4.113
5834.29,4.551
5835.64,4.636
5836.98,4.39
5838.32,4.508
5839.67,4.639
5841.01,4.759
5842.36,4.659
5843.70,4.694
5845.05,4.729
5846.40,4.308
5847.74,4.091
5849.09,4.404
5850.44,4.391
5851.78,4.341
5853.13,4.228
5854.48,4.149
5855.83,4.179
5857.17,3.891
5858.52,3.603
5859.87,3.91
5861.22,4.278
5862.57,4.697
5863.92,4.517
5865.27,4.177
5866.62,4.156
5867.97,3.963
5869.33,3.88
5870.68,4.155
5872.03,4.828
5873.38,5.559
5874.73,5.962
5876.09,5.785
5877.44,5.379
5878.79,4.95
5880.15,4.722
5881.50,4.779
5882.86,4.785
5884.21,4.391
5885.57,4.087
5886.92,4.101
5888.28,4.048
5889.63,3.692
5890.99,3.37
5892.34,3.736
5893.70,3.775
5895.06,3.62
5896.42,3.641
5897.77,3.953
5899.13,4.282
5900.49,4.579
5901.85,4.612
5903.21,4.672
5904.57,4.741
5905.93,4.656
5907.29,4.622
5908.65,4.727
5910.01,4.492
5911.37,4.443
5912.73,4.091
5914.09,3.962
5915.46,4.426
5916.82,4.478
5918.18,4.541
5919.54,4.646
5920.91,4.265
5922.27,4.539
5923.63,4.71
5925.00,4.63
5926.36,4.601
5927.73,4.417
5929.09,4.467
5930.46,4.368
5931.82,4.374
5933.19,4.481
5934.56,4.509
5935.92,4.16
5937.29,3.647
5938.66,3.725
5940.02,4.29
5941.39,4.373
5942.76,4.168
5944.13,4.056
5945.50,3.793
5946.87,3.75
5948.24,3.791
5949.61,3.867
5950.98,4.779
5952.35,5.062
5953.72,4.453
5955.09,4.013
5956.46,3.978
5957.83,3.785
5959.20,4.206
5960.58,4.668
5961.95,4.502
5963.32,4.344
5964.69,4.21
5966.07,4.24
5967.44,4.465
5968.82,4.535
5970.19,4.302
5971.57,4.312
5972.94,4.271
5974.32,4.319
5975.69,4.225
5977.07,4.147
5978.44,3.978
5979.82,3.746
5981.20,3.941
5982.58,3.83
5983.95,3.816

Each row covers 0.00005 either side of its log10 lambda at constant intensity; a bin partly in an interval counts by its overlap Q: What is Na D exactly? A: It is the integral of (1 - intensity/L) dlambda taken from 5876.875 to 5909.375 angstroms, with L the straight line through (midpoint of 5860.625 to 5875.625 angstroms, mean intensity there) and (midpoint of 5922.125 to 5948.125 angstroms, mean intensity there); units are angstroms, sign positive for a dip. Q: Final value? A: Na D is 0.9 angstroms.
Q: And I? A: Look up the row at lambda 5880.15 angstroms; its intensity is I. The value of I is 4.722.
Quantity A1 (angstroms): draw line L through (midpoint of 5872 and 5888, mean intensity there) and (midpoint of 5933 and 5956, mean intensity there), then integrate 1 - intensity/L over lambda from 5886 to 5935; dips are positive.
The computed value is 2.58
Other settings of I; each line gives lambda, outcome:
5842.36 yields 4.659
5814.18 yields 4.287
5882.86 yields 4.785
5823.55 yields 4.598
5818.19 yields 3.923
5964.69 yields 4.21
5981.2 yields 3.941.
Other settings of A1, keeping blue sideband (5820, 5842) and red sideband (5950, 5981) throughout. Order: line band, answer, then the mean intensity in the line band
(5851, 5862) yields 0.82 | 4.08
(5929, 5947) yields 0.68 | 4.16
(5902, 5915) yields -0.42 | 4.49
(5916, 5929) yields -0.59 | 4.53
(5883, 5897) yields 1.57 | 3.88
